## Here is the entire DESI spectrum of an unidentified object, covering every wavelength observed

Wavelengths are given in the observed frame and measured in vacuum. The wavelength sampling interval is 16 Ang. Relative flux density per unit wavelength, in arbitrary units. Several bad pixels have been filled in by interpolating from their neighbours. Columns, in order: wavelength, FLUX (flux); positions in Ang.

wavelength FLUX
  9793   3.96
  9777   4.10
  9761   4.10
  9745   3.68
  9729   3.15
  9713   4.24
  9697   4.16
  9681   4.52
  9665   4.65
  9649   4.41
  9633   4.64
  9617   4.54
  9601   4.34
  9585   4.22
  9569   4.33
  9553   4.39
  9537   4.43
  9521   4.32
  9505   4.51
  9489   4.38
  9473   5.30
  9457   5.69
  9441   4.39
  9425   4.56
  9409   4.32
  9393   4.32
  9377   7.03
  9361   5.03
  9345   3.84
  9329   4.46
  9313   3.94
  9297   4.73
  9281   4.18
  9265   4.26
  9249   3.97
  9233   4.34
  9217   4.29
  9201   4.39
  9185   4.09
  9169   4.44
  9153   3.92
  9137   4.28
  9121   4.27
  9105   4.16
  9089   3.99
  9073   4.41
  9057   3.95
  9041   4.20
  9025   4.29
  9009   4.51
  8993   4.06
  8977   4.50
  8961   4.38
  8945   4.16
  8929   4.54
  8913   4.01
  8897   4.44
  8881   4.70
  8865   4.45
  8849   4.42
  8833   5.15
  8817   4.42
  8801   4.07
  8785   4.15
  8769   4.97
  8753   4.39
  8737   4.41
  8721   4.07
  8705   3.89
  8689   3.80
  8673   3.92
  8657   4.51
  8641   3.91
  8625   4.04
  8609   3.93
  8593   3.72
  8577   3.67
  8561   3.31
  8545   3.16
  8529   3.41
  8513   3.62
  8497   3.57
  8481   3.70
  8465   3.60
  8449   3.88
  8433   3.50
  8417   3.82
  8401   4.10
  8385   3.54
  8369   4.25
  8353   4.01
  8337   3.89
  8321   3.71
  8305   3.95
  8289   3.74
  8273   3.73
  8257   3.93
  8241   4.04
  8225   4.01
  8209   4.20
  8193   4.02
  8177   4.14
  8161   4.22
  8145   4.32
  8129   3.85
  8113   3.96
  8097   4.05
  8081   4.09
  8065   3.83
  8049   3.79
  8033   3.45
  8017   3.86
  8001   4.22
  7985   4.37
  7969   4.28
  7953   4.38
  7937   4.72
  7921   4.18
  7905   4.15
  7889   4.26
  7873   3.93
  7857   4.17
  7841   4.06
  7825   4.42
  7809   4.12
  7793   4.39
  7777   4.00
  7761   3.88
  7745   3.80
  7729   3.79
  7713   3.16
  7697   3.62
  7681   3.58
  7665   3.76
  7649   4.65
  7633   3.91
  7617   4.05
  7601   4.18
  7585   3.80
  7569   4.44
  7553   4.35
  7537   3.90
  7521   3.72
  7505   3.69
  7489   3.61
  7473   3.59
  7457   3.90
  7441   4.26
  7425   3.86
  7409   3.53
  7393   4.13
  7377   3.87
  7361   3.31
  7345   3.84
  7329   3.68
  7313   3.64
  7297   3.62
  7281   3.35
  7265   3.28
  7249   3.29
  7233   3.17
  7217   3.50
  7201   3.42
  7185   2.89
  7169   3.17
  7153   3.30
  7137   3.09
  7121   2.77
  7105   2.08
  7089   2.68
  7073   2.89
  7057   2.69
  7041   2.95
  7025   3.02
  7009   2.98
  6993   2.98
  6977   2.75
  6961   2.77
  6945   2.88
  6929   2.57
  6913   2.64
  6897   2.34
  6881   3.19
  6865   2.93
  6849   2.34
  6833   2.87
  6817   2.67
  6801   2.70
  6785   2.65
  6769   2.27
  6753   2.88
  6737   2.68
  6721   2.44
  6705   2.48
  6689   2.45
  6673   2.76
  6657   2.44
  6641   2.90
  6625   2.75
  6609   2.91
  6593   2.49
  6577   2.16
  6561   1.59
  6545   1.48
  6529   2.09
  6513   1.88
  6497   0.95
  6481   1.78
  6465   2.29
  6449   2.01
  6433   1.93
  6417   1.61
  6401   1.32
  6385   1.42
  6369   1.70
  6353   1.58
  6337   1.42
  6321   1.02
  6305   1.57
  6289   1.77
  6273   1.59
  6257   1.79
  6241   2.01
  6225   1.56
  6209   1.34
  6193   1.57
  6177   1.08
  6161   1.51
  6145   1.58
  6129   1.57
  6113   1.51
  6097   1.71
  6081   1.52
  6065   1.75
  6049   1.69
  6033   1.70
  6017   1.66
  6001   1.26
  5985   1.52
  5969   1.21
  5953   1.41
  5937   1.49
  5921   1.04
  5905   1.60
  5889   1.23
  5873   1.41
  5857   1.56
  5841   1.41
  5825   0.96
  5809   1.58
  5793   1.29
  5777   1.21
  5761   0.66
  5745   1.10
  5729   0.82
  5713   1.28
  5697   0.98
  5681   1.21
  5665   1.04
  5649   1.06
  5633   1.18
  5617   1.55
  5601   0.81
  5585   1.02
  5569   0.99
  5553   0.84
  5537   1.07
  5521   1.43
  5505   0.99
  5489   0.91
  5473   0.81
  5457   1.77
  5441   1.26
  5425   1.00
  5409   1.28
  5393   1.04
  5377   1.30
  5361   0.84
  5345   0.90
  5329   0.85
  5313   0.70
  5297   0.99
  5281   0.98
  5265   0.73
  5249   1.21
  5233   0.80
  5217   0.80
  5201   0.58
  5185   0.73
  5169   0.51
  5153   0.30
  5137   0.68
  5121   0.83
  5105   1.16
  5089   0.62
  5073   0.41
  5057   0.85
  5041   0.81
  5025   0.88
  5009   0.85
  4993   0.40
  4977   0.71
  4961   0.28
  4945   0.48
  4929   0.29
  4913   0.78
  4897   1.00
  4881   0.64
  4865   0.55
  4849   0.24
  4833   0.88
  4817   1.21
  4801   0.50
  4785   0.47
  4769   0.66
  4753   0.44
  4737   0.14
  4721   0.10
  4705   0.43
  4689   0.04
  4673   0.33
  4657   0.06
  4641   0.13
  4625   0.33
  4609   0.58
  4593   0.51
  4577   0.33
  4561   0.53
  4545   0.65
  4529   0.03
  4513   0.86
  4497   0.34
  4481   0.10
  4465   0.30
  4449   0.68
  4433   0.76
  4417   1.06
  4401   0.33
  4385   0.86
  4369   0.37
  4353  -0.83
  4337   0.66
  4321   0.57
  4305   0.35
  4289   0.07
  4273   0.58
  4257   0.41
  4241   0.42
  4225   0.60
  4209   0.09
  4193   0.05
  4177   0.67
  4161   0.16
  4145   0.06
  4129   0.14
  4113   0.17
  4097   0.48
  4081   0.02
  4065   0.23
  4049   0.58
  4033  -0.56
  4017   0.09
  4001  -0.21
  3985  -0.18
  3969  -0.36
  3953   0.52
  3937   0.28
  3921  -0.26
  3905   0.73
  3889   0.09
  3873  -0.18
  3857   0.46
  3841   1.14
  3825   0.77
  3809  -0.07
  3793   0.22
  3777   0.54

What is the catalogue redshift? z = 0.651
